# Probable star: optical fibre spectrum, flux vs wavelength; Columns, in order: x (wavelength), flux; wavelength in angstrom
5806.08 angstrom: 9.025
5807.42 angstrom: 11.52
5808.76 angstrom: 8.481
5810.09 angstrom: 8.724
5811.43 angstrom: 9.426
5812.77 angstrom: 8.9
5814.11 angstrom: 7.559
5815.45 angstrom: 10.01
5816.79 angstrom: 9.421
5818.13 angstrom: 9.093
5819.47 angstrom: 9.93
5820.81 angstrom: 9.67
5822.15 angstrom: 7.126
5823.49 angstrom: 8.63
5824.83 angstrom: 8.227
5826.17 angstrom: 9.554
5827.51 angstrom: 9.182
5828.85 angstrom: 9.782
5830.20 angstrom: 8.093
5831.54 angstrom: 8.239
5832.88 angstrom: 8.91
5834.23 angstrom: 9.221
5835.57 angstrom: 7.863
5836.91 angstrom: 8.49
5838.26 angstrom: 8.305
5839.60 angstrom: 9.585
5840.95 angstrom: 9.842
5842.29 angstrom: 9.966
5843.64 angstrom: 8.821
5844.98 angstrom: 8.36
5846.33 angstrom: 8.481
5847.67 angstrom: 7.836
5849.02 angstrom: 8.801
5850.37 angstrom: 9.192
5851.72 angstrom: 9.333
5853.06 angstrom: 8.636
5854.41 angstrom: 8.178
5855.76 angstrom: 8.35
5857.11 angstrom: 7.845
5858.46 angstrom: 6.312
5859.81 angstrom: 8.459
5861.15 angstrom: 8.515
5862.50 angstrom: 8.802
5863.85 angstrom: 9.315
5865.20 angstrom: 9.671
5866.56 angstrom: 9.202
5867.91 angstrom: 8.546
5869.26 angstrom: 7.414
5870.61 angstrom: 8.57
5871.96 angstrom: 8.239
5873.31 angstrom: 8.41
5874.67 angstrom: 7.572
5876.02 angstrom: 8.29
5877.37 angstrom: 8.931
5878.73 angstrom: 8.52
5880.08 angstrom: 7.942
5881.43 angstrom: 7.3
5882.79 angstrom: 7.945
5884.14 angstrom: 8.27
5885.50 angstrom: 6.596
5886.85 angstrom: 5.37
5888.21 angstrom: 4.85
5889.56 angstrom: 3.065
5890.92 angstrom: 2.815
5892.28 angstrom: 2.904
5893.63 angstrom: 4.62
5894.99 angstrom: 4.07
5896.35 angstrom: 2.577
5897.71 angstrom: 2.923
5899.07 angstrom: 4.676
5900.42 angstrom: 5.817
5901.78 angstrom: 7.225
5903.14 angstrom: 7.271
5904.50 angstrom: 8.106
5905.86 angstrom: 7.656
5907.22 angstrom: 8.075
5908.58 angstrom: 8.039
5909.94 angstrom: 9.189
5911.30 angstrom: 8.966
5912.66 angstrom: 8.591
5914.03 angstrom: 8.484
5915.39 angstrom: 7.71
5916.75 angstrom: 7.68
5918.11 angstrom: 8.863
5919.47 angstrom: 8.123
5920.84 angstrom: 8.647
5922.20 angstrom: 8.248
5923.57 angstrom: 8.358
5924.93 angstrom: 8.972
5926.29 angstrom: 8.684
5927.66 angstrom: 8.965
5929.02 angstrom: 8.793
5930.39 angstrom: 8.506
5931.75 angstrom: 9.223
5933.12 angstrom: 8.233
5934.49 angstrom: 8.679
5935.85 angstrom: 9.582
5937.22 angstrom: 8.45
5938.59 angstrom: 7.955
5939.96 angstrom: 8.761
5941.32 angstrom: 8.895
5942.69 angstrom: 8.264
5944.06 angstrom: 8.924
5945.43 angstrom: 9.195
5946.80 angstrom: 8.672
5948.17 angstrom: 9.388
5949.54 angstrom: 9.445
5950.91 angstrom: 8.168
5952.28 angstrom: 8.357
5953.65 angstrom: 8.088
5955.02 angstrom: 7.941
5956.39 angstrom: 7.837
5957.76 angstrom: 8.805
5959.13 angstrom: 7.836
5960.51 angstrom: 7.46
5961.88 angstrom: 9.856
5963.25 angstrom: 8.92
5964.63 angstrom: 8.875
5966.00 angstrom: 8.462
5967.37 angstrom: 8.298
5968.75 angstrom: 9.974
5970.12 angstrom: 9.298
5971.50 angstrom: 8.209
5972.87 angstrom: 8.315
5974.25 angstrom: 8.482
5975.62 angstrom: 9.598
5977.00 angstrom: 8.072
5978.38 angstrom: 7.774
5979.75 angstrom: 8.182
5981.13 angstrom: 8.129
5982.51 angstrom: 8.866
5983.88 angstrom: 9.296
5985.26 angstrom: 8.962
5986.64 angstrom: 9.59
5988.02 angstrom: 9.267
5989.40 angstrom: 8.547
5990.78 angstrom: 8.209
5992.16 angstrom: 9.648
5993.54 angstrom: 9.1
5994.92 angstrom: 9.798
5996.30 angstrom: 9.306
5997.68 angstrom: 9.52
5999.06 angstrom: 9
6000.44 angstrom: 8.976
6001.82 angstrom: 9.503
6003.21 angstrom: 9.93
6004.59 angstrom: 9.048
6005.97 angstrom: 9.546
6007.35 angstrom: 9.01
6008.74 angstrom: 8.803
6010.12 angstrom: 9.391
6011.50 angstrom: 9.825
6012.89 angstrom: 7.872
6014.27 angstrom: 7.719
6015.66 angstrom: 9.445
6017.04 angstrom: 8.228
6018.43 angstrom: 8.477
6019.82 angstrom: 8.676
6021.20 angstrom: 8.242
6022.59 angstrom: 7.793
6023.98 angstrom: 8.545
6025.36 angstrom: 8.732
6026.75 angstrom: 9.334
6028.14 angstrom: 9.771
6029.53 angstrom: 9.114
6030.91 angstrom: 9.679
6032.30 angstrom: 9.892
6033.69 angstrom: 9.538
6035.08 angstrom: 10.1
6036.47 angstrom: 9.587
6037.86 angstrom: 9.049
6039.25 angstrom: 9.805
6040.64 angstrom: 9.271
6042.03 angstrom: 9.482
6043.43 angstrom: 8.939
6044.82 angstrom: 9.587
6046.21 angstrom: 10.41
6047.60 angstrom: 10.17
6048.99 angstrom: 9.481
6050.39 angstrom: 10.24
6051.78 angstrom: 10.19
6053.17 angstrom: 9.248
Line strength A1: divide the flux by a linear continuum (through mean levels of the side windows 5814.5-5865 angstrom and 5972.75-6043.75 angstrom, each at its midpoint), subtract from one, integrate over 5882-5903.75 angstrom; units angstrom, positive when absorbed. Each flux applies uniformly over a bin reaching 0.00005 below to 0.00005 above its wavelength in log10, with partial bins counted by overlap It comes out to 9.30 angstrom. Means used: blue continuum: 8.77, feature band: 5.07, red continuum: 9.02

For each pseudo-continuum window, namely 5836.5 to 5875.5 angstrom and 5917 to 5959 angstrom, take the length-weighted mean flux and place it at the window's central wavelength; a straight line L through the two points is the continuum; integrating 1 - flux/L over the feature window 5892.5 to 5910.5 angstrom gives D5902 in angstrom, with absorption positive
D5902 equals 5.3 angstrom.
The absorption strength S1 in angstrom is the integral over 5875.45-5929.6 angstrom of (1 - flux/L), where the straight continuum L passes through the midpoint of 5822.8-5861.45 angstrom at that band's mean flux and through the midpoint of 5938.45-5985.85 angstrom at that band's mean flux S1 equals 10.0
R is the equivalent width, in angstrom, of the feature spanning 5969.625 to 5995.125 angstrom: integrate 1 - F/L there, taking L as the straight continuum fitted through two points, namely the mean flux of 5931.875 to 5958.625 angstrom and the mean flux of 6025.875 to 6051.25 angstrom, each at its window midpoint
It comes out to 0.7 angstrom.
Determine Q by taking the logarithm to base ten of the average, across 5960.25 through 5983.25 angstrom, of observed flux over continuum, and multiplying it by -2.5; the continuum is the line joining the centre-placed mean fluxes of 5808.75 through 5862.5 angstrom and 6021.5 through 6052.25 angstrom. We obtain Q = 0.07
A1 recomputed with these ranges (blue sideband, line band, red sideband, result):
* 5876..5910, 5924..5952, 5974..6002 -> -4.9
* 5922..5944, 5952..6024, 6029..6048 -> 3.0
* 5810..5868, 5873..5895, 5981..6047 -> 6.2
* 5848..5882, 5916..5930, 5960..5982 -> 0.0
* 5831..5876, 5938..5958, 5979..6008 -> 0.8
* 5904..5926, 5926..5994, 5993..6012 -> 1.3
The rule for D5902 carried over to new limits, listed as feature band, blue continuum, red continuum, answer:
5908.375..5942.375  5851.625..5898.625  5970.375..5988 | -3.3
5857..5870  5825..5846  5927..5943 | 0.6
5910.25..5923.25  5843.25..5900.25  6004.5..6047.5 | -1.0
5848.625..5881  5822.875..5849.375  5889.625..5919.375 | -2.6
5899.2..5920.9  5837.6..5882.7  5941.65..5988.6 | 1.7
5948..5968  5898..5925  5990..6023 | -0.2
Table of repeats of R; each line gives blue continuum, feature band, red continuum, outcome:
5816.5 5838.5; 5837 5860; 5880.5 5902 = -3.1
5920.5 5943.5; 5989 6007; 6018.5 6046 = -0.4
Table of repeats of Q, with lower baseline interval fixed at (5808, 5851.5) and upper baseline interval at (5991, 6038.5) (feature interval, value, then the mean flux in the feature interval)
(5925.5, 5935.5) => 0.03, 8.76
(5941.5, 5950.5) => 0.01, 8.95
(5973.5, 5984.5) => 0.06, 8.55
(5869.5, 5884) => 0.10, 8.16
